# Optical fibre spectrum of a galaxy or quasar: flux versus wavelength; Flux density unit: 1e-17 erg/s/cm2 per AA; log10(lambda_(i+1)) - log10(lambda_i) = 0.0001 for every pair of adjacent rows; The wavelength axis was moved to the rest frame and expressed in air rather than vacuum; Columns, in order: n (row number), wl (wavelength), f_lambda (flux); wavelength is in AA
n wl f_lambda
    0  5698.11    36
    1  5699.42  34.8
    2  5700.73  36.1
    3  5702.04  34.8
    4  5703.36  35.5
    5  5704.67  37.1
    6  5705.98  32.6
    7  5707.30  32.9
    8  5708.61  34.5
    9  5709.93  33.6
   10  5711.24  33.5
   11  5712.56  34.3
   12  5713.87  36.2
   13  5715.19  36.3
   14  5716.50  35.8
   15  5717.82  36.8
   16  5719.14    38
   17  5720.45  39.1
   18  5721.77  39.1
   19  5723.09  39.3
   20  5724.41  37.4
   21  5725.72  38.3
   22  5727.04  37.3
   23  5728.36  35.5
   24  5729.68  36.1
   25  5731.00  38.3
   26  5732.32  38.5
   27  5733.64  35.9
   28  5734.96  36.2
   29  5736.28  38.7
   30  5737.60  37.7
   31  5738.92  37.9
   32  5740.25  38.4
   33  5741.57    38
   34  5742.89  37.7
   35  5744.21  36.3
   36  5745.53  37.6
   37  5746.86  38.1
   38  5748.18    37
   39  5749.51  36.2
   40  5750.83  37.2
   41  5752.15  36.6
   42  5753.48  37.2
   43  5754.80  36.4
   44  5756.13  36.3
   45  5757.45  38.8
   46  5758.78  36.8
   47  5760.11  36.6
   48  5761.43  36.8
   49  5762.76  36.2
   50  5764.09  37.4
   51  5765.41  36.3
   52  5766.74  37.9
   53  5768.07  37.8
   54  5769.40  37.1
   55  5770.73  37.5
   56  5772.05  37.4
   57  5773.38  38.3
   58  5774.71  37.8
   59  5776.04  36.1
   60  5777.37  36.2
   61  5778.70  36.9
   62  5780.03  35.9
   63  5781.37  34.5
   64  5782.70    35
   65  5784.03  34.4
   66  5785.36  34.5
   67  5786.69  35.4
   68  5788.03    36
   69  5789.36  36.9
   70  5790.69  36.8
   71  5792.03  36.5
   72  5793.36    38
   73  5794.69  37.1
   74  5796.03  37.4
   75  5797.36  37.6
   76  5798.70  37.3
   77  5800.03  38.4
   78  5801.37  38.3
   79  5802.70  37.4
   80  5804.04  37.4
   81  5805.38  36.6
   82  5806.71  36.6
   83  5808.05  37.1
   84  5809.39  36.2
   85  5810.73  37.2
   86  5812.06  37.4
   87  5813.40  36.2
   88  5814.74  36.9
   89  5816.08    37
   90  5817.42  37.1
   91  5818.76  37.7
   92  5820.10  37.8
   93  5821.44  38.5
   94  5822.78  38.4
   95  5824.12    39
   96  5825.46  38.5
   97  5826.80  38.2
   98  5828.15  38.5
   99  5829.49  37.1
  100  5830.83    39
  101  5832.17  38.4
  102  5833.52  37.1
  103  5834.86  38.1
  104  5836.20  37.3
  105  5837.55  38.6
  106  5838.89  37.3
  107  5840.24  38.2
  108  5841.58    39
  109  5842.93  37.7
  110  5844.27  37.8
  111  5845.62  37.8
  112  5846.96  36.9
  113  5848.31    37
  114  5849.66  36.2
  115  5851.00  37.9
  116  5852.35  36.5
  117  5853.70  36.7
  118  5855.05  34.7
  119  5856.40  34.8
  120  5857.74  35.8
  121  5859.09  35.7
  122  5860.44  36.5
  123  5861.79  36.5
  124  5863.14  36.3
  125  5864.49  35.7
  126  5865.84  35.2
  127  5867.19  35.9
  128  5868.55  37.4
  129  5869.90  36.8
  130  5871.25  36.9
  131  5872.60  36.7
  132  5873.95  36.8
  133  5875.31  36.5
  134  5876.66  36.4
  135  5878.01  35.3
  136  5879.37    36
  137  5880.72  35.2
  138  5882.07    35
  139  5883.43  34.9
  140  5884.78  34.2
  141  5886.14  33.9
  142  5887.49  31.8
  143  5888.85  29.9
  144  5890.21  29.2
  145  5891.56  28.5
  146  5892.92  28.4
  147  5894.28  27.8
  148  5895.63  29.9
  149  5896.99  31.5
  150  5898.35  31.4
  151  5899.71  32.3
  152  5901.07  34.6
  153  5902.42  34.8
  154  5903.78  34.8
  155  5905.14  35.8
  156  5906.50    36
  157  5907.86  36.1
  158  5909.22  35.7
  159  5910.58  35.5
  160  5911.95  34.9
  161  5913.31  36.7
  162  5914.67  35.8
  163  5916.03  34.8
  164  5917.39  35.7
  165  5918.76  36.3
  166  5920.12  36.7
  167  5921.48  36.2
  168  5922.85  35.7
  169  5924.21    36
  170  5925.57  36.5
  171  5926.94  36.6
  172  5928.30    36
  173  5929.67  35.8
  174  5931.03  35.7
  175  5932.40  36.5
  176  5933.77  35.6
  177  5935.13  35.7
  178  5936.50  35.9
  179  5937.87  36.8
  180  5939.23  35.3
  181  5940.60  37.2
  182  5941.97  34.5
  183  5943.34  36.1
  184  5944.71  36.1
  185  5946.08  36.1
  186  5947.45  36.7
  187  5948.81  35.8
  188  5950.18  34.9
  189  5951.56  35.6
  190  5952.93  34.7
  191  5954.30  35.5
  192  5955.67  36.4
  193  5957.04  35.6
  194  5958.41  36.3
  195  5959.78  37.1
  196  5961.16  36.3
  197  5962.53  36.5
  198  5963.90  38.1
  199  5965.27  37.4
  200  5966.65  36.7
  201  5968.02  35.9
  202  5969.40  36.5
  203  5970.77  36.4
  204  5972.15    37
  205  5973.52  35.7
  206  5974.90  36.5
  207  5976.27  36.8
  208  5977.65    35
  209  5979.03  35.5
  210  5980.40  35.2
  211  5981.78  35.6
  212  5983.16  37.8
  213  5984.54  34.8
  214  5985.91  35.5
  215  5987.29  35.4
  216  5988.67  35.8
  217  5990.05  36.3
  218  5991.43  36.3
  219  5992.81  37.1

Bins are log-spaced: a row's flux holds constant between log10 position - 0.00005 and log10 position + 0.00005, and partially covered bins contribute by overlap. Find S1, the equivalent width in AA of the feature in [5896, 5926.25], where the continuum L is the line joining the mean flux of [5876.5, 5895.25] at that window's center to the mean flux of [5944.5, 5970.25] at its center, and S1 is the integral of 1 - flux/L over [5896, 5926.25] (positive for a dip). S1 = -1.2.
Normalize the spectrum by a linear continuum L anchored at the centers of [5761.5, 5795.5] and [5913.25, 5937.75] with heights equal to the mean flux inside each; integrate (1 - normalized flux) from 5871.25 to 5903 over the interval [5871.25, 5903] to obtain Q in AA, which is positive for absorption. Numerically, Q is 2.6 AA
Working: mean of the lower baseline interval 36.6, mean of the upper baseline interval 36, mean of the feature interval 33.2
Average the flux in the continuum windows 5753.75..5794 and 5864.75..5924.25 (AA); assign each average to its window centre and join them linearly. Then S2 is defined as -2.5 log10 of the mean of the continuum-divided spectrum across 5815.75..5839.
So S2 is -0.069 mag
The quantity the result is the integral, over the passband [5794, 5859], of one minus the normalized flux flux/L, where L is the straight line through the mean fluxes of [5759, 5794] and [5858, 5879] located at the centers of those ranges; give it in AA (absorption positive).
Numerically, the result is -1.8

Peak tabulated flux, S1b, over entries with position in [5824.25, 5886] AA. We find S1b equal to 39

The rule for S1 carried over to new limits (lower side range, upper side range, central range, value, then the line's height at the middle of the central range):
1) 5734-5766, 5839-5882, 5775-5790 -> 0.5 AA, 37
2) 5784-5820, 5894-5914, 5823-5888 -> -2.4 AA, 35.4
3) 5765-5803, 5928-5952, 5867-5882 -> 0.0 AA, 36.3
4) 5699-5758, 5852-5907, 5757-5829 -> -2.8 AA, 35.7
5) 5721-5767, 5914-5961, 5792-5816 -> -0.2 AA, 36.9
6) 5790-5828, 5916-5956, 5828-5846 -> -0.4 AA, 37.1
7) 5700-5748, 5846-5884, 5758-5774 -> -0.3 AA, 36.5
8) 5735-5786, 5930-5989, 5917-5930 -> 0.0 AA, 36.2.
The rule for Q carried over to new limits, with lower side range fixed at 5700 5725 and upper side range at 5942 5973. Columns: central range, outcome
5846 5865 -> -0.08 AA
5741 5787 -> -0.97 AA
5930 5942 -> 0.07 AA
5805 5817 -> -0.25 AA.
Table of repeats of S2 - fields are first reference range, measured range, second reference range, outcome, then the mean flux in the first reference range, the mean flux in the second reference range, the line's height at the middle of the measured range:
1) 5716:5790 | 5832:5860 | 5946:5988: -0.01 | 37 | 36.1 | 36.6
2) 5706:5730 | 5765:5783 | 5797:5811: 0.00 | 36.2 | 37.3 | 36.9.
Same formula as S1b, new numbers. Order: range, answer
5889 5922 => 36.7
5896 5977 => 38.1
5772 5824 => 38.5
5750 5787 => 38.8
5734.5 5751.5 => 38.7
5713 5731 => 39.3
